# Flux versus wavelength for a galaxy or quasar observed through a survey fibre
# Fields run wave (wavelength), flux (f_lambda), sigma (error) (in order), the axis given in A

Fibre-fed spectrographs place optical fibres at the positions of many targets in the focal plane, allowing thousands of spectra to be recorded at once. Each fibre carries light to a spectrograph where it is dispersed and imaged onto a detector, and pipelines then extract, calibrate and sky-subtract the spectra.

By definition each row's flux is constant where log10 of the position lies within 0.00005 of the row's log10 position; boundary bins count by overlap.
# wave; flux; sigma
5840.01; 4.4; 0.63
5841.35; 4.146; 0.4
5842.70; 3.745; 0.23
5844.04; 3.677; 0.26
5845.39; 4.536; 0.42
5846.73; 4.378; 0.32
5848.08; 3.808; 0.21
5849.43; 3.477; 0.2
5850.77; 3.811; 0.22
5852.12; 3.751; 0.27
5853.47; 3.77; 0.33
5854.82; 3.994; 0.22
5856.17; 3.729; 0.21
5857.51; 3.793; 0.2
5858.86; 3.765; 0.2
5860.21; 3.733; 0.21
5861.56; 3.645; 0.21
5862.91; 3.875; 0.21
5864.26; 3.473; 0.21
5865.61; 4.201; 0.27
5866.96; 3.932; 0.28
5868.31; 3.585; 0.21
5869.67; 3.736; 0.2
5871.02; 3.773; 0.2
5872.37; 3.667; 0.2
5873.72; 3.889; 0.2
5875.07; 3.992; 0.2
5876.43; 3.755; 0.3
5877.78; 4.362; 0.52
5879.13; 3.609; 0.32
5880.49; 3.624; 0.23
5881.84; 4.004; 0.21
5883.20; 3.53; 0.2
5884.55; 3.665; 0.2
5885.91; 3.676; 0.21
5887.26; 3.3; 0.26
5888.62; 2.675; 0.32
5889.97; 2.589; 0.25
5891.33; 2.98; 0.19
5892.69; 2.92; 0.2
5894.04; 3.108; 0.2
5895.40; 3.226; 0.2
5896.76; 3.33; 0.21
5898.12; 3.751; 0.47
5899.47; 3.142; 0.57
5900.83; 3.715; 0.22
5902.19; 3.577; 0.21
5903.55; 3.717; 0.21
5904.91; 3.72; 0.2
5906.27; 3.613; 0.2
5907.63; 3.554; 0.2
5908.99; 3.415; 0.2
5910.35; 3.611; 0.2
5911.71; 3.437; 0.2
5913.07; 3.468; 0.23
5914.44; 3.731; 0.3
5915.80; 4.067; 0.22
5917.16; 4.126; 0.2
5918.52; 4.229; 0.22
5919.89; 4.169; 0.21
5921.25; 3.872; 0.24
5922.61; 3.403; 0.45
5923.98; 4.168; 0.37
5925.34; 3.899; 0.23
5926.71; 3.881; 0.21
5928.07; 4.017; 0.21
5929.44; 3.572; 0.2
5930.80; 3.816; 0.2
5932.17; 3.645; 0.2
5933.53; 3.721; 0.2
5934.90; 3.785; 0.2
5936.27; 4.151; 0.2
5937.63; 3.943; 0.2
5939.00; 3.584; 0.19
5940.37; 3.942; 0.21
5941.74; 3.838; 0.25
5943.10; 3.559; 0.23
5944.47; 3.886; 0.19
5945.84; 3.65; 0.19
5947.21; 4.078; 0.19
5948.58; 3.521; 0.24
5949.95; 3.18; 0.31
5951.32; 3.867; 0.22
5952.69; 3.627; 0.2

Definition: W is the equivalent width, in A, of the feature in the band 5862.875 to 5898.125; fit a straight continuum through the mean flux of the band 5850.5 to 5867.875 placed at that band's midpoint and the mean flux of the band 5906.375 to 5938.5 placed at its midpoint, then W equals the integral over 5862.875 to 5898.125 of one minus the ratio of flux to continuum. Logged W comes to 2.3 A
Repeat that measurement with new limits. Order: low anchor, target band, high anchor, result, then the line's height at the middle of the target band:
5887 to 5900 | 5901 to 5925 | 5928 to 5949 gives -2.5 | 3.4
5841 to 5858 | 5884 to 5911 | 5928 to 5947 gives 3.3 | 3.84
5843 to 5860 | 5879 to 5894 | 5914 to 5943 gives 2.2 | 3.87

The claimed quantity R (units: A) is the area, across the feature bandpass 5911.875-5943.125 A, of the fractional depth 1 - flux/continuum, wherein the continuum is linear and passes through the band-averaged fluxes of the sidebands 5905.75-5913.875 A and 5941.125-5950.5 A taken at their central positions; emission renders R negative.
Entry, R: -2.2 A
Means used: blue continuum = 3.52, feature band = 3.85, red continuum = 3.68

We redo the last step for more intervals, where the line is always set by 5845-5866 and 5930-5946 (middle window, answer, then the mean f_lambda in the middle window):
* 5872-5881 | 0.0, 3.85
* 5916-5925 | -0.4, 4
